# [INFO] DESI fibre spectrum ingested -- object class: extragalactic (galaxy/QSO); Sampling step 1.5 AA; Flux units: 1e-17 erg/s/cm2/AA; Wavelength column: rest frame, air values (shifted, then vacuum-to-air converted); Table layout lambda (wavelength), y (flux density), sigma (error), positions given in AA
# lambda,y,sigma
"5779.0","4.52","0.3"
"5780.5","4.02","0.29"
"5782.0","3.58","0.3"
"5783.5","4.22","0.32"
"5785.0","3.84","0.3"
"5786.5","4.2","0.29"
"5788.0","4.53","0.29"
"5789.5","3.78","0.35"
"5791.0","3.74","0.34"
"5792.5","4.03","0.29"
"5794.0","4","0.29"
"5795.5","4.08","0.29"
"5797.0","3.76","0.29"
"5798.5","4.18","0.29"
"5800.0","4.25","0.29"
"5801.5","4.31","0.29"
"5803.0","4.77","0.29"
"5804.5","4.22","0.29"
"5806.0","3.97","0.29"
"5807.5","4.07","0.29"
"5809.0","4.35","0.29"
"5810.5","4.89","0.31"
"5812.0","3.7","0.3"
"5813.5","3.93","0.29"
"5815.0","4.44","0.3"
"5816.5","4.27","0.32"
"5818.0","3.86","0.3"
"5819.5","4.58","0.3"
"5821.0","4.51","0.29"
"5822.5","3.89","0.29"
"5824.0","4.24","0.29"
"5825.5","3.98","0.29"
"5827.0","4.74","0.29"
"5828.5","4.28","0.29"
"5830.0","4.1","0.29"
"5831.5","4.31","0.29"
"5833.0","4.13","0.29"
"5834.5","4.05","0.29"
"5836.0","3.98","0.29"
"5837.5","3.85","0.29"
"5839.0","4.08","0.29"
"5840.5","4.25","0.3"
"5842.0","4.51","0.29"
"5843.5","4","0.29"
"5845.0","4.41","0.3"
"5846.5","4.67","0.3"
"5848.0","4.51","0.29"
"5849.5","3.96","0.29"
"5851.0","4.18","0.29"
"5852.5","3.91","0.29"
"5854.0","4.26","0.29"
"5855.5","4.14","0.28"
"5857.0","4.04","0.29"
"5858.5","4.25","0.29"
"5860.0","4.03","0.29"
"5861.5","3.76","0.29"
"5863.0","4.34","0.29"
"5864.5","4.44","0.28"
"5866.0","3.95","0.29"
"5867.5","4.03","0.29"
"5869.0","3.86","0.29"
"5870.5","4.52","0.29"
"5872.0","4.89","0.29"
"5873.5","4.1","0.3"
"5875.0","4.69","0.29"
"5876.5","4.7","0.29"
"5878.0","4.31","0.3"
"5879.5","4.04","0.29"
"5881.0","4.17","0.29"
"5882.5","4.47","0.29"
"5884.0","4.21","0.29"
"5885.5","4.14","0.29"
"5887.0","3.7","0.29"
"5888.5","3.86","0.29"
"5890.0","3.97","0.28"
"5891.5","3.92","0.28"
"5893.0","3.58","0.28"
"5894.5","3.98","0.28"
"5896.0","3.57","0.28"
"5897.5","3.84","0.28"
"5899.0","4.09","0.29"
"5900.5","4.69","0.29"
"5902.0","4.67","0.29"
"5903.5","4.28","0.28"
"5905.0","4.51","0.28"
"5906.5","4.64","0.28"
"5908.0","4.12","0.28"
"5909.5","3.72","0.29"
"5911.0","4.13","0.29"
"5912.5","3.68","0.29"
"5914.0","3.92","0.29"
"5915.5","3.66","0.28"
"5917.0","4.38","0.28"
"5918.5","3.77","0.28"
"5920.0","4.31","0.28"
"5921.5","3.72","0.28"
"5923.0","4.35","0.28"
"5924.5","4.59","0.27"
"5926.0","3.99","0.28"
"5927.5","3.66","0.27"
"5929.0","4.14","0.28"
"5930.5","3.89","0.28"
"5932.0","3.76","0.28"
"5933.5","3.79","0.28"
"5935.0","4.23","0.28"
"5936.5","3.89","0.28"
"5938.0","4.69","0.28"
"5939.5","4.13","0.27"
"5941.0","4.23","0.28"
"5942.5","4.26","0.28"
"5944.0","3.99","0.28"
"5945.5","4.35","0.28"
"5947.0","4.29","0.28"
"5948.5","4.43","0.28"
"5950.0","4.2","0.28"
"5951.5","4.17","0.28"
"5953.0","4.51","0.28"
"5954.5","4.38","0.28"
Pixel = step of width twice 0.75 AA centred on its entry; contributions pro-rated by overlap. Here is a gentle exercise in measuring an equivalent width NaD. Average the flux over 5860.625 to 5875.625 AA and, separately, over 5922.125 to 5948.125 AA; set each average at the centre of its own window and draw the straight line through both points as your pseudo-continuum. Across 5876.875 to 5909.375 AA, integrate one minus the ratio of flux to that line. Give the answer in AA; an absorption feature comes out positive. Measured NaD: 0.6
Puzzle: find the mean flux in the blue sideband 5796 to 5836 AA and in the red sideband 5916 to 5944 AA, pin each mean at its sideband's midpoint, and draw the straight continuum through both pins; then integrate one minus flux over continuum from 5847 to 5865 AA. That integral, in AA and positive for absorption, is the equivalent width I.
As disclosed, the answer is 0.08 AA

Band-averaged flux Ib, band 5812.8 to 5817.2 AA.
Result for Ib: 4.22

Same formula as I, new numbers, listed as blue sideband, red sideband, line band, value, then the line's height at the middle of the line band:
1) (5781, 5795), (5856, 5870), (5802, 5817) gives -0.9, 4.02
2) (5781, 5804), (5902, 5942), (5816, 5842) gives -0.7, 4.09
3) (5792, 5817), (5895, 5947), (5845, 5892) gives -0.6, 4.15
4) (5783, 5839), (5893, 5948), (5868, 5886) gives -0.9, 4.13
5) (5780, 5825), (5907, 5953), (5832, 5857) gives -0.3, 4.12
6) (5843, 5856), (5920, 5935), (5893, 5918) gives -0.1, 4.08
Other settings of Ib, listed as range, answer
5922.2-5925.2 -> 4.46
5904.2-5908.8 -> 4.41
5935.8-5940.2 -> 4.24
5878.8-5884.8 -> 4.22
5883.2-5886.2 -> 4.18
